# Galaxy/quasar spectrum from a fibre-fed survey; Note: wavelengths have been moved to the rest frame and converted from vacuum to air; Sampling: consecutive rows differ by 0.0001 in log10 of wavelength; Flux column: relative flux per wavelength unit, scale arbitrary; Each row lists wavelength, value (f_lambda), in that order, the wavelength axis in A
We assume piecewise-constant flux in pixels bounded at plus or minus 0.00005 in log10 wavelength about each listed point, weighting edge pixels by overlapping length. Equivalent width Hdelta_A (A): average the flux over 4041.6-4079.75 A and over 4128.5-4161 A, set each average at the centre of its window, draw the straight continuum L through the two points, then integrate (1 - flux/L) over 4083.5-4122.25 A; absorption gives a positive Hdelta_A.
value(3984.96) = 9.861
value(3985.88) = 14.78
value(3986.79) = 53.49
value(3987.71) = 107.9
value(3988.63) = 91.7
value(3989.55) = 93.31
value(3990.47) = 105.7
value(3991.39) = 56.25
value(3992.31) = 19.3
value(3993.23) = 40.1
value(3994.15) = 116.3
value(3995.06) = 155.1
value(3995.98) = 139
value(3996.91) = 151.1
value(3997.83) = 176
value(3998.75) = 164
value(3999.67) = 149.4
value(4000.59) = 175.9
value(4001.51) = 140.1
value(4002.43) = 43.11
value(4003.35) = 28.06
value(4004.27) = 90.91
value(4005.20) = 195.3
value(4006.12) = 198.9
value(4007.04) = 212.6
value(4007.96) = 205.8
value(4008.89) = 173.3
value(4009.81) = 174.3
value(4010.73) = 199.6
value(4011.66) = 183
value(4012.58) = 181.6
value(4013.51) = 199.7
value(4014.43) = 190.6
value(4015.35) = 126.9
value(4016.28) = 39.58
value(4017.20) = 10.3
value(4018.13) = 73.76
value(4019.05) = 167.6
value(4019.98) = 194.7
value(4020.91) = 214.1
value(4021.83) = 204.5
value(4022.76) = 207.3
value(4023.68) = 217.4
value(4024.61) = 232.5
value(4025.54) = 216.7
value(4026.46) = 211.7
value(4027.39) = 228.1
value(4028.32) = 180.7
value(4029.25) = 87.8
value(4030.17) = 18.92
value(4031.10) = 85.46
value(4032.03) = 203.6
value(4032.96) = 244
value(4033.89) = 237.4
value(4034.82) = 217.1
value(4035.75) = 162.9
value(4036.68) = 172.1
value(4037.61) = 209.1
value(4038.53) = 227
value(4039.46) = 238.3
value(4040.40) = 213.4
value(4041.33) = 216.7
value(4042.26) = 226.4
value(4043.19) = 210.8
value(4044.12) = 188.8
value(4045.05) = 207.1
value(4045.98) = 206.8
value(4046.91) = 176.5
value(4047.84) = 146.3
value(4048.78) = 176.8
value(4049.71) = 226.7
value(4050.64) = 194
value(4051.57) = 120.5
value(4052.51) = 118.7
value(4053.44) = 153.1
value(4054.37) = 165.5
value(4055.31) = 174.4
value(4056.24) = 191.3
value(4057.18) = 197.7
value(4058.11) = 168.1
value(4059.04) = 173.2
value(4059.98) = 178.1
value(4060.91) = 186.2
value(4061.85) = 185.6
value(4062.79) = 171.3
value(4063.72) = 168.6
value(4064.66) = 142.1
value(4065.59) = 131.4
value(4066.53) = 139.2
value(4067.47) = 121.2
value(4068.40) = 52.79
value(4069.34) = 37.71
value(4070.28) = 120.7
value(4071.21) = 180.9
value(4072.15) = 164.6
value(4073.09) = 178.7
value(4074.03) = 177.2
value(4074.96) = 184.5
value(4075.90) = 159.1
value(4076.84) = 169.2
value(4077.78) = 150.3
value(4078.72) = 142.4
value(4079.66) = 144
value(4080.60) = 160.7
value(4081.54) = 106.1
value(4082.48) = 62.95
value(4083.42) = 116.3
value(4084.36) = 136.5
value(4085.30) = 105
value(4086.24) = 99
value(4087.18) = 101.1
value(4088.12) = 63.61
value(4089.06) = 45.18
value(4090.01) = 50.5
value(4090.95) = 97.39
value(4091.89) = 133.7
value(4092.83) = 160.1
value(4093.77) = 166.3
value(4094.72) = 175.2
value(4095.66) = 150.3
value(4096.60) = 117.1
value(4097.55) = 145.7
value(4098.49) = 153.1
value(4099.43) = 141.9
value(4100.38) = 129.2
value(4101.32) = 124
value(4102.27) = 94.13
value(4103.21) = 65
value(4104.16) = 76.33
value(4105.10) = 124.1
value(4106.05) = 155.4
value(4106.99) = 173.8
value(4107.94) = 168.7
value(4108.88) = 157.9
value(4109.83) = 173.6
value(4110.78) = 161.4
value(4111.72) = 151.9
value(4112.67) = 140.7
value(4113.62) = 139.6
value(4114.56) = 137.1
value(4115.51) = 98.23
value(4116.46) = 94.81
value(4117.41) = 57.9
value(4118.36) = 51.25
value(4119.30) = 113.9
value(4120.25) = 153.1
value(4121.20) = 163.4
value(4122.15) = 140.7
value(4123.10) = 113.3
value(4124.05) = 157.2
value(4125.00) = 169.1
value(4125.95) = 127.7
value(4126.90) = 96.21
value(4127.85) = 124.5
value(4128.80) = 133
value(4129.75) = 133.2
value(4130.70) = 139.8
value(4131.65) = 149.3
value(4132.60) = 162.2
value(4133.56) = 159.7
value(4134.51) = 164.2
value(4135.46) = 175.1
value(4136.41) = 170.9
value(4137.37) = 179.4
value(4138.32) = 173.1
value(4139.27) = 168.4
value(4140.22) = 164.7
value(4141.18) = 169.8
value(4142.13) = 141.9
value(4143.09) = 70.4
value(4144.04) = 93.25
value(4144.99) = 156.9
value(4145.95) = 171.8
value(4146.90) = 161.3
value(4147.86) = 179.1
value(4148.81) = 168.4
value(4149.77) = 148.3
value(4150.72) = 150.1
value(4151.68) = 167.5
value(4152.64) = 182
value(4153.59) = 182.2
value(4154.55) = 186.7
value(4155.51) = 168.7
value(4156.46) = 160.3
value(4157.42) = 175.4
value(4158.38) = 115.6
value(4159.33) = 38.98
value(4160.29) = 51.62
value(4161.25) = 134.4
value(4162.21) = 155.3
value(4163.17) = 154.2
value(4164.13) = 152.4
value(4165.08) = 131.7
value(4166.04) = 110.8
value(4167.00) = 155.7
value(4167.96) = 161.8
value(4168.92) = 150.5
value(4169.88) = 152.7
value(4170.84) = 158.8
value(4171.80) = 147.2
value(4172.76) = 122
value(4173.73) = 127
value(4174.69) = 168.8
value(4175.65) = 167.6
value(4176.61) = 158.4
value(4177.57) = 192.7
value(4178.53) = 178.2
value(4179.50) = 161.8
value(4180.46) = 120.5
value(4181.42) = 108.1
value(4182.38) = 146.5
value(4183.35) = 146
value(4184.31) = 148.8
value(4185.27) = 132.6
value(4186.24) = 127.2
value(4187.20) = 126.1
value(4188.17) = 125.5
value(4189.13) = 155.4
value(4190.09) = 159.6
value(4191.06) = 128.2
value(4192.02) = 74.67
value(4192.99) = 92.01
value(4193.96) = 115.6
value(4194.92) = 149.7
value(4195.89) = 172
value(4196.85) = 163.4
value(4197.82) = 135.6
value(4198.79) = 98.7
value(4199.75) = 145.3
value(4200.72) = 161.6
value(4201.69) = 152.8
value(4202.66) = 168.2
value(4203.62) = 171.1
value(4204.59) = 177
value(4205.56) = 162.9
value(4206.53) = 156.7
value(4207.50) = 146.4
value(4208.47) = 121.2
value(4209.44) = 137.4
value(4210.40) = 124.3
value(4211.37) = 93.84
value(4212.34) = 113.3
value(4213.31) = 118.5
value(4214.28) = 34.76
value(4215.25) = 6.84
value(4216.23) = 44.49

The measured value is 8.2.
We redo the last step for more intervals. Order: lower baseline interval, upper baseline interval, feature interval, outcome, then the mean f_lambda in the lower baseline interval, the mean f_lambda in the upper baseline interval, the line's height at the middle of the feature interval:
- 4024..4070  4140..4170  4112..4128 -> 3.3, 174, 146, 155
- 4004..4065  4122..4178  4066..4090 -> 6.3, 178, 148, 167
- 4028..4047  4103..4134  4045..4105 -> 8.2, 188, 133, 162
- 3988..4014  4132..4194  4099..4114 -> 0.8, 138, 146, 143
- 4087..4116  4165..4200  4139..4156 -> -2.7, 128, 141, 136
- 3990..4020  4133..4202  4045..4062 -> -4.6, 135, 146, 138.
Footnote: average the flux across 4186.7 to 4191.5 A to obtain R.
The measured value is 139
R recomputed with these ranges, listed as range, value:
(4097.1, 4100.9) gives 142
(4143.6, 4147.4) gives 146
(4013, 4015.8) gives 173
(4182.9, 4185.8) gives 142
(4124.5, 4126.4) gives 149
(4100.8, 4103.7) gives 94.9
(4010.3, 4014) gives 191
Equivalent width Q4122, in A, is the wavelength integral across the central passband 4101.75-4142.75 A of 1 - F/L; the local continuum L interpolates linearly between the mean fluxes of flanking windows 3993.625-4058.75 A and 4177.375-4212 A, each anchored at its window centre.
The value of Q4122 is 3.94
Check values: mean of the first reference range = 171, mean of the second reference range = 141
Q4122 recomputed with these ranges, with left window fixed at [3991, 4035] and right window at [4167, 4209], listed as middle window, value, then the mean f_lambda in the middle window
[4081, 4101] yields 4.35 A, 117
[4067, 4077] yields 0.73 A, 140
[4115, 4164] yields 1.92 A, 142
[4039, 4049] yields -3.23 A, 201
